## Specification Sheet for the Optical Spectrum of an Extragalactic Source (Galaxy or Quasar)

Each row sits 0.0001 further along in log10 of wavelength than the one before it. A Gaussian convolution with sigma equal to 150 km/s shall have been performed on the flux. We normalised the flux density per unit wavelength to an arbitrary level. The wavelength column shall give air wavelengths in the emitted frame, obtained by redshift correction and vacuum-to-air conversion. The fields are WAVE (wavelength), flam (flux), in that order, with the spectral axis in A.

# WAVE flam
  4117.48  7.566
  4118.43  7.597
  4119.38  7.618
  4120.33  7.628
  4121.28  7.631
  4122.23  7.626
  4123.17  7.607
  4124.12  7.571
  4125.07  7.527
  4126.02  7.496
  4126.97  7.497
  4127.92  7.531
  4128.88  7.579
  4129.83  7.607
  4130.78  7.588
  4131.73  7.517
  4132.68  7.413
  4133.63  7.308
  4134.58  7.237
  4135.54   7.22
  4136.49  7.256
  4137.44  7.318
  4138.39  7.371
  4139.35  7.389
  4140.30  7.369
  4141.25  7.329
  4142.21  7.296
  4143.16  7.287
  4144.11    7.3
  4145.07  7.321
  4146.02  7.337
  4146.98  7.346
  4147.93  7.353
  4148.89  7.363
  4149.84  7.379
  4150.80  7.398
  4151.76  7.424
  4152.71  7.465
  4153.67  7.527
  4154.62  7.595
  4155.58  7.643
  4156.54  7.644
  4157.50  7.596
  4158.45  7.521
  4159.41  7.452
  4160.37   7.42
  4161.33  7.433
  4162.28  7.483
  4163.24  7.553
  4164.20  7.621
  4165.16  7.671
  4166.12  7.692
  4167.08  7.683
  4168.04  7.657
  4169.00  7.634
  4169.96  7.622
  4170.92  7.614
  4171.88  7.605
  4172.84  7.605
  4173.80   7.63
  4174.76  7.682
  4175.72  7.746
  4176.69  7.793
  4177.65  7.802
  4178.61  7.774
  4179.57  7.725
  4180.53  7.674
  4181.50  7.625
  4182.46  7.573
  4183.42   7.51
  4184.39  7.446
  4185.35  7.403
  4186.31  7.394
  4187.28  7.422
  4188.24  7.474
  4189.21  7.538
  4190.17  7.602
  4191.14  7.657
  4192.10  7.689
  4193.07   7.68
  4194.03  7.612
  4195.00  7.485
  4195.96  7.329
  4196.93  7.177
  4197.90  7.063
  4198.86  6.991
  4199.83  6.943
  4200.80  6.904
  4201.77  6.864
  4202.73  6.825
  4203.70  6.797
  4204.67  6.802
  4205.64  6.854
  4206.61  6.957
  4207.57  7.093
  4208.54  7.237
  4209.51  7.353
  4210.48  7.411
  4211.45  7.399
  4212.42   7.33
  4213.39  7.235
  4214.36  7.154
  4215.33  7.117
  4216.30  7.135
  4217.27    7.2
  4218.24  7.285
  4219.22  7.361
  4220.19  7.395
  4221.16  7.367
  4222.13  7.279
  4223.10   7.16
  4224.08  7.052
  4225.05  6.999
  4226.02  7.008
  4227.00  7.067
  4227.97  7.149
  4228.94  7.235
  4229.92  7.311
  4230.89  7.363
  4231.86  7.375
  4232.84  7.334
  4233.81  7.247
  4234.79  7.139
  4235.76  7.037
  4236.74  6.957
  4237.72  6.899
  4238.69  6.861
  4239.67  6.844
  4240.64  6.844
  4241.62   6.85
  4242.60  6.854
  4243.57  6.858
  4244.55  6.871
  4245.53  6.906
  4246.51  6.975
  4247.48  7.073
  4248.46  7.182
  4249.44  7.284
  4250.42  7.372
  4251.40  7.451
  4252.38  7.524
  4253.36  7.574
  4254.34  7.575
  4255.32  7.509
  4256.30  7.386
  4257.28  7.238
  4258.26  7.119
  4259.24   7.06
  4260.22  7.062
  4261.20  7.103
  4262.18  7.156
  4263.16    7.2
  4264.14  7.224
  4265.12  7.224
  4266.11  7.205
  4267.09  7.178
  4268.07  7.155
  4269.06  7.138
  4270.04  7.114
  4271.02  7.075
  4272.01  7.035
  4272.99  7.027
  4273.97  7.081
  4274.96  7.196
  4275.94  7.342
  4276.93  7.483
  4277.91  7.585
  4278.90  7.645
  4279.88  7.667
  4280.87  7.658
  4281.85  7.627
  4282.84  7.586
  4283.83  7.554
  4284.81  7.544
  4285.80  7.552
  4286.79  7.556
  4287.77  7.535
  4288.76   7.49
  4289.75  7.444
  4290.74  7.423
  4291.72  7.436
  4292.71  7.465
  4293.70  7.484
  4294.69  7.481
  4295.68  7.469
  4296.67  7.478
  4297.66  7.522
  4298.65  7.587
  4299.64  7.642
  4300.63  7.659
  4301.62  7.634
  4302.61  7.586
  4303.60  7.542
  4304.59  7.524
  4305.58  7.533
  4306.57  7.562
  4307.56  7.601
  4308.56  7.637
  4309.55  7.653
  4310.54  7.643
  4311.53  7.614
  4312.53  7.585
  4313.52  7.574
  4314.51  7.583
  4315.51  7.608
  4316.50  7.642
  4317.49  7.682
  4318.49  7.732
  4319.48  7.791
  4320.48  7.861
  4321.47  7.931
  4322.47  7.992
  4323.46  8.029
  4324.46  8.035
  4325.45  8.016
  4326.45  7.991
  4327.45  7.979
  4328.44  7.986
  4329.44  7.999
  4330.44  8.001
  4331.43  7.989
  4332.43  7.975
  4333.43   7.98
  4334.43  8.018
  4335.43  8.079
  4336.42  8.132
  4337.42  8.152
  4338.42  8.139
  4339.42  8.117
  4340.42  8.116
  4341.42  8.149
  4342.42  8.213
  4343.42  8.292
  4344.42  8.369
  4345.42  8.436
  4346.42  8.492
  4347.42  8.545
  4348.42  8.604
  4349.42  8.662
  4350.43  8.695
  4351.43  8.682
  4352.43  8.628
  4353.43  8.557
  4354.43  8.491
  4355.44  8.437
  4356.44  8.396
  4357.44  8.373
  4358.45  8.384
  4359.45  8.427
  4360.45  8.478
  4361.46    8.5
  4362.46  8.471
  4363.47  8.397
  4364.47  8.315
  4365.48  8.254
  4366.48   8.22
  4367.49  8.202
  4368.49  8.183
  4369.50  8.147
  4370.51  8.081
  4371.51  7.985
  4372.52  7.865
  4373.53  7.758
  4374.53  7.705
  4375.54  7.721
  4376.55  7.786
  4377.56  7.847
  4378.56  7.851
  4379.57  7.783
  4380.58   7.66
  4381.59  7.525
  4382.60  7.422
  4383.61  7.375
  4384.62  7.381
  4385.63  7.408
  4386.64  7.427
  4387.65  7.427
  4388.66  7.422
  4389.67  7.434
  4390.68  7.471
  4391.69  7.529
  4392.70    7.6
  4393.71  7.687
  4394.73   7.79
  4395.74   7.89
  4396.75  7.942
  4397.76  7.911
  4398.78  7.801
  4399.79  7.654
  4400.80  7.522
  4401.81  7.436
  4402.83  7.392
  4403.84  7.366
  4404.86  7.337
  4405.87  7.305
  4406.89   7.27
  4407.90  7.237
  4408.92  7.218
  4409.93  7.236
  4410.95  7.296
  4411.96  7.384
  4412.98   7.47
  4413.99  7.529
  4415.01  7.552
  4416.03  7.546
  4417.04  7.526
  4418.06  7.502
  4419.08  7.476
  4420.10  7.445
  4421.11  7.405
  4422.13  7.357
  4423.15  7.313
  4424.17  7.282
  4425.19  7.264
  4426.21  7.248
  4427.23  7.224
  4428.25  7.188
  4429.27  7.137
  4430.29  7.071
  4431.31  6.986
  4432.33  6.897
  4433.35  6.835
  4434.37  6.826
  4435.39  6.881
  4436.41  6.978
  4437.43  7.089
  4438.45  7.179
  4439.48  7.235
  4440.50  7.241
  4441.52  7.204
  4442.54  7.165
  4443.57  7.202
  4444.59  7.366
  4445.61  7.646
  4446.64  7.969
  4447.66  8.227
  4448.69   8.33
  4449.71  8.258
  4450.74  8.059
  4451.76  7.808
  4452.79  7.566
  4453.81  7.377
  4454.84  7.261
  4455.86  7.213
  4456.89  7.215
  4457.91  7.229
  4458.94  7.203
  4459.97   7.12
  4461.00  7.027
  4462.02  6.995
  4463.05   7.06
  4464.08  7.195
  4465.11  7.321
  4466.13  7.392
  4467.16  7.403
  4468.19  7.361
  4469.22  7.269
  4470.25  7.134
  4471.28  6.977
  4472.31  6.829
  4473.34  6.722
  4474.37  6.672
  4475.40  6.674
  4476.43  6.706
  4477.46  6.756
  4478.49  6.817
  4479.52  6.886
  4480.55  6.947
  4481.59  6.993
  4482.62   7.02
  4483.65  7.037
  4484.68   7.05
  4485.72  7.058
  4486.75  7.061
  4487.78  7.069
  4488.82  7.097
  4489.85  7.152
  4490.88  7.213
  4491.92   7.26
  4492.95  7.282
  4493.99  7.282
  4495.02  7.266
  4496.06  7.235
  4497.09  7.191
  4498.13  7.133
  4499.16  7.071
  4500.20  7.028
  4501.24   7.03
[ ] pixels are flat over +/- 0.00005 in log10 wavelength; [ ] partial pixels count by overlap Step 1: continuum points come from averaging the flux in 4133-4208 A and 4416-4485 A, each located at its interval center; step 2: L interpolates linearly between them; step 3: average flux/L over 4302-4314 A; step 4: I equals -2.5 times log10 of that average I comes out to -0.04 mag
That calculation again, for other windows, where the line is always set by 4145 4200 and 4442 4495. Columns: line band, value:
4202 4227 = 0.05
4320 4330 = -0.09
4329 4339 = -0.10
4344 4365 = -0.16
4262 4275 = 0.04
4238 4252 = 0.07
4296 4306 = -0.03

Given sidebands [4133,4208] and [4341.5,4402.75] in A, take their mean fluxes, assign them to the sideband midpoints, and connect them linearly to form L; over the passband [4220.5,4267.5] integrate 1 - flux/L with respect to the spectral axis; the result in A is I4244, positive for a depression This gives 2.9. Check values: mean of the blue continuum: 7.42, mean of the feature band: 7.16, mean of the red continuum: 8.01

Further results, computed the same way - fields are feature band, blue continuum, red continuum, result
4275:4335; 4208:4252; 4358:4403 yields -1.43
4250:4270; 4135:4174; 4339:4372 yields 1.70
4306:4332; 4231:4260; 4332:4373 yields 0.49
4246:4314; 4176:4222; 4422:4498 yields -1.10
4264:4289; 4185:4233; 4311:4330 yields 0.74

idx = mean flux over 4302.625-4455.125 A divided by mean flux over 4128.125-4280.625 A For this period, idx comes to 1.06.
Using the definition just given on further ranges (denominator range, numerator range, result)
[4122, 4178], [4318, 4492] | 1.02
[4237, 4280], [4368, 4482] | 1.03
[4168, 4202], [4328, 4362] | 1.11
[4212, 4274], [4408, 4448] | 1.02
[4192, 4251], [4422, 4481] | 1.01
